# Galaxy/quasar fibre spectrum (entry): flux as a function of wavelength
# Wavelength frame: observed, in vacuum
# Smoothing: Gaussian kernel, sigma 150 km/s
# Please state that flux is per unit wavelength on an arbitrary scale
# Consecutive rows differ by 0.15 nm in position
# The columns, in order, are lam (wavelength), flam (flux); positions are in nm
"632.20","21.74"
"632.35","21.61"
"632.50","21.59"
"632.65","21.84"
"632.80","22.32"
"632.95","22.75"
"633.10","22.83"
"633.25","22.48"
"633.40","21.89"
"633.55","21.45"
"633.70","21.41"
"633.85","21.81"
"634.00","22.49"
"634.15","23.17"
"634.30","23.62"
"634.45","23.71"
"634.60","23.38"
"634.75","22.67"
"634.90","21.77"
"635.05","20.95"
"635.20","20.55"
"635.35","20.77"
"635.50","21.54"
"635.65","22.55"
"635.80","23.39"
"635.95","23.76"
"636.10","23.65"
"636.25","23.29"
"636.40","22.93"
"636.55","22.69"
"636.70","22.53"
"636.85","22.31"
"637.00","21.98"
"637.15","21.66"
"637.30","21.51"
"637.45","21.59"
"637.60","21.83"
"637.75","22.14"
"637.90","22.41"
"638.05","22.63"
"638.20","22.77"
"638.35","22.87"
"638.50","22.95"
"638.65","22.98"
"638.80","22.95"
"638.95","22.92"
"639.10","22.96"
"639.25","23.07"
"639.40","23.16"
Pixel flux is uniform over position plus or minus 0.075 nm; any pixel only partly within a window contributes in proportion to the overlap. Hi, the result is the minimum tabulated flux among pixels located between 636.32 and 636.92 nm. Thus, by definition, 22.31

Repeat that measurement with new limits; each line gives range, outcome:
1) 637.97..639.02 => 22.63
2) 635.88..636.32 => 23.29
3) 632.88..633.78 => 21.41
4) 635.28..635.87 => 20.77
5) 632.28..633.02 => 21.59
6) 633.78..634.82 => 21.81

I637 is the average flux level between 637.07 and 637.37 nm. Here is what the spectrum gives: 21.6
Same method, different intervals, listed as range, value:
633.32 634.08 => 21.8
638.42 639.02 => 22.9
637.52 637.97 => 22.1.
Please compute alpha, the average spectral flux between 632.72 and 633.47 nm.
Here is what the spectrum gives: 22.5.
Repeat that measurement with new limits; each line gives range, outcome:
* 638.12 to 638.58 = 22.9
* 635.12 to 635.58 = 21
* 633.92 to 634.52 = 23.2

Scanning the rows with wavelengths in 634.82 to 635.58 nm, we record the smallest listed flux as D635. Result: 20.55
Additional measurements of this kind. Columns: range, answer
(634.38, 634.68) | 23.38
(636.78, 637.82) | 21.51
